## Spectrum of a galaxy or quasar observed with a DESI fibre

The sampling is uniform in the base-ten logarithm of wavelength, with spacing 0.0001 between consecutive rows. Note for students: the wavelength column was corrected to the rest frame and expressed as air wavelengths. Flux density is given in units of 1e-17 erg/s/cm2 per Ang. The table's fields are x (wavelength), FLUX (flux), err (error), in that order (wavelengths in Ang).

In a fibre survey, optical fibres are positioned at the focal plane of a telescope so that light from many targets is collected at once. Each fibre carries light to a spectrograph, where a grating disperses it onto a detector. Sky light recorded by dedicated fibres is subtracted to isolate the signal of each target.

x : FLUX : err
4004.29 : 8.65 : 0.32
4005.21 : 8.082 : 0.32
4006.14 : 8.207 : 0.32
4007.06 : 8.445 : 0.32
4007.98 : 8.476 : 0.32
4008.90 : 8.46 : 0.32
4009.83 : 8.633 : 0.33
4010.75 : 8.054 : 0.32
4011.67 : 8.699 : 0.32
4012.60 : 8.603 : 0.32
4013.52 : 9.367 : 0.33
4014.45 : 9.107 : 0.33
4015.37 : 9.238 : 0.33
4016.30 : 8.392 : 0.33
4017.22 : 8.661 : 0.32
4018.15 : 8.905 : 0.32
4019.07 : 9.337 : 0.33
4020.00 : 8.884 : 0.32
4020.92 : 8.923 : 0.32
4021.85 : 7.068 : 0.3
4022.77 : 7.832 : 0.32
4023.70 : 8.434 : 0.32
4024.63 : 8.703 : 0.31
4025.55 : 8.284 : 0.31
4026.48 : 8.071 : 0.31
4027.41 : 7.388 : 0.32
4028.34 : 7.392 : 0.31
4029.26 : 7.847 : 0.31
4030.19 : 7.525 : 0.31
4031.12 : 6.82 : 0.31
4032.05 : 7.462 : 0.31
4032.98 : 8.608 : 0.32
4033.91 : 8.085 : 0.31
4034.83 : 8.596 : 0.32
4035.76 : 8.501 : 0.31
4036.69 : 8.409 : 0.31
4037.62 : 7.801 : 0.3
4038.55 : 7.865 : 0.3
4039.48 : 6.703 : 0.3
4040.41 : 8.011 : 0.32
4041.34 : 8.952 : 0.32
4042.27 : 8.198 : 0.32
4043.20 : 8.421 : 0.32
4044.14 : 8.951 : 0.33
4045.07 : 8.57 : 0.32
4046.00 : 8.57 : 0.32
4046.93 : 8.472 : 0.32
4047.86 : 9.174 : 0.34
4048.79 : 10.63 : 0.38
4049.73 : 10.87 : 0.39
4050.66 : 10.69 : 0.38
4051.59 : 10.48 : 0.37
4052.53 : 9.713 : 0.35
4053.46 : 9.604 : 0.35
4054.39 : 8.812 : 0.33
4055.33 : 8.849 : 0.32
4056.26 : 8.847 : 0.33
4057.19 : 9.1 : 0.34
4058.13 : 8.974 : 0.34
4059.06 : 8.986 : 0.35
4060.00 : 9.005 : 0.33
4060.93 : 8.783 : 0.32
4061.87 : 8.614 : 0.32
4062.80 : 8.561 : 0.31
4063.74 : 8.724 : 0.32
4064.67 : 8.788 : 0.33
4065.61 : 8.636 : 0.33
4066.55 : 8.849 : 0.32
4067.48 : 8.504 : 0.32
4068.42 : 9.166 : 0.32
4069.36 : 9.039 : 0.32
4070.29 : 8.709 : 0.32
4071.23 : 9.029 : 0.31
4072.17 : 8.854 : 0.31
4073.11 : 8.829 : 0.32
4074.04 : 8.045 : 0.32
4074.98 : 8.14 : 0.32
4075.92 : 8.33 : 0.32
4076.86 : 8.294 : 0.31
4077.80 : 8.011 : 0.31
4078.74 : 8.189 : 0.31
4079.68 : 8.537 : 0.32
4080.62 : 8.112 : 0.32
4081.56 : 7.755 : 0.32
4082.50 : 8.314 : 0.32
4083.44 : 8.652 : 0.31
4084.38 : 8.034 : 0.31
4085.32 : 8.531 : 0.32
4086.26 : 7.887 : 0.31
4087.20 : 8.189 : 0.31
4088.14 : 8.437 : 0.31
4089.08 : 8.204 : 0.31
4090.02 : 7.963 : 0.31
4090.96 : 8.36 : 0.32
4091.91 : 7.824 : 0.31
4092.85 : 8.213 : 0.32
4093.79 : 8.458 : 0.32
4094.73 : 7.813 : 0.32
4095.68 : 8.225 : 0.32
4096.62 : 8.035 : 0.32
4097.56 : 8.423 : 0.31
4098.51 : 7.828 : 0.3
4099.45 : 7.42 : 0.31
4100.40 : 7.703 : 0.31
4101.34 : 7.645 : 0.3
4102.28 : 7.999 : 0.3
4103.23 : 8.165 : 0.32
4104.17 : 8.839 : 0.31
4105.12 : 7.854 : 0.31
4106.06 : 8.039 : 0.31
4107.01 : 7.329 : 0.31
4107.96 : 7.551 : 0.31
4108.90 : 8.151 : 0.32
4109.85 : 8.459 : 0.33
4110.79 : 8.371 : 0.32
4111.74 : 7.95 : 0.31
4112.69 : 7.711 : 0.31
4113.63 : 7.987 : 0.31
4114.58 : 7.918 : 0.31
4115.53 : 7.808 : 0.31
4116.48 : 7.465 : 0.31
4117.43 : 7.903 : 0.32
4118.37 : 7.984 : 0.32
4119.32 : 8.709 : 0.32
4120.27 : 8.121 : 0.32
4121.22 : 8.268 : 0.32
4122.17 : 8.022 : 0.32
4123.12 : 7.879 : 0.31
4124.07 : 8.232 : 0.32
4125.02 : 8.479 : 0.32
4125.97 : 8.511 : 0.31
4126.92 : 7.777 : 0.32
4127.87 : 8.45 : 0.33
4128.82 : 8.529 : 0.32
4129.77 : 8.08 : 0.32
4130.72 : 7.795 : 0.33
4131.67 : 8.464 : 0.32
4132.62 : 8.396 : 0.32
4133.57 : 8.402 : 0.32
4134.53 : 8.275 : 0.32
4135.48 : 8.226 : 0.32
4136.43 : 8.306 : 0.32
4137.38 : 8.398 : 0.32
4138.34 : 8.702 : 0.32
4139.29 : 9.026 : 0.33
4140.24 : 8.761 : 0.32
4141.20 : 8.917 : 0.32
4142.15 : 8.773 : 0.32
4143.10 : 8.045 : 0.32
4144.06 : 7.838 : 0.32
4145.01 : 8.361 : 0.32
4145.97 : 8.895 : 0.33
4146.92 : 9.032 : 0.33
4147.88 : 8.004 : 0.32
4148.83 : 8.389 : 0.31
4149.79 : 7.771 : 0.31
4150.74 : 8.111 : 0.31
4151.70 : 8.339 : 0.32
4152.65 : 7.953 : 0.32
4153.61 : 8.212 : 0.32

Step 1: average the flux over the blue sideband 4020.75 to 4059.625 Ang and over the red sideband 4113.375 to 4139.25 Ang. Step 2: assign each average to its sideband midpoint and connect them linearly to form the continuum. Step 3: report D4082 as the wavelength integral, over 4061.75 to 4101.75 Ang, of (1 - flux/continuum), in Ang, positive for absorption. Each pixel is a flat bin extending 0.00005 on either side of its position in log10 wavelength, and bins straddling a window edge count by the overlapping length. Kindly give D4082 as 0.30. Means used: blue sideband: 8.55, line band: 8.32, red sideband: 8.2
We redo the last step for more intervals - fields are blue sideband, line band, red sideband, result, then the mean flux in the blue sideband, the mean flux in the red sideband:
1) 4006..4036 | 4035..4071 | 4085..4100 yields -2.8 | 8.34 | 8.11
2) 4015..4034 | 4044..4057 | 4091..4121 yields -2.1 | 8.18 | 8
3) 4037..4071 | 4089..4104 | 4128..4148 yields 1.1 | 8.9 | 8.45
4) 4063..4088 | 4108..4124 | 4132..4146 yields 0.8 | 8.47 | 8.47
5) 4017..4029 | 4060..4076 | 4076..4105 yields -1.0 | 8.29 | 8.13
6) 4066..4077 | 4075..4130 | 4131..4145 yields 3.0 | 8.66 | 8.45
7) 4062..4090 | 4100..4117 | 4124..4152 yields 1.0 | 8.46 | 8.38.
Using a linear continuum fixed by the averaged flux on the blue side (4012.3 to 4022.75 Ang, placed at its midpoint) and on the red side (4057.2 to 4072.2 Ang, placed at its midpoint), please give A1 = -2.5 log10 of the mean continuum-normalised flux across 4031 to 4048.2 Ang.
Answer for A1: 0.07 mag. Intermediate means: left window 8.74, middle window 8.24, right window 8.83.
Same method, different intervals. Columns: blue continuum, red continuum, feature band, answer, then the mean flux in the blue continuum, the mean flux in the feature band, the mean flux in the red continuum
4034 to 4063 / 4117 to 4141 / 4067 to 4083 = 0.030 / 8.89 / 8.46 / 8.32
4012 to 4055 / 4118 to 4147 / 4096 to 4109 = 0.067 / 8.59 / 7.93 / 8.37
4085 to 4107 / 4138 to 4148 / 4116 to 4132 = 0.030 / 8.07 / 8.15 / 8.6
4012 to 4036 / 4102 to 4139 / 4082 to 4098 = -0.002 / 8.31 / 8.21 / 8.15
